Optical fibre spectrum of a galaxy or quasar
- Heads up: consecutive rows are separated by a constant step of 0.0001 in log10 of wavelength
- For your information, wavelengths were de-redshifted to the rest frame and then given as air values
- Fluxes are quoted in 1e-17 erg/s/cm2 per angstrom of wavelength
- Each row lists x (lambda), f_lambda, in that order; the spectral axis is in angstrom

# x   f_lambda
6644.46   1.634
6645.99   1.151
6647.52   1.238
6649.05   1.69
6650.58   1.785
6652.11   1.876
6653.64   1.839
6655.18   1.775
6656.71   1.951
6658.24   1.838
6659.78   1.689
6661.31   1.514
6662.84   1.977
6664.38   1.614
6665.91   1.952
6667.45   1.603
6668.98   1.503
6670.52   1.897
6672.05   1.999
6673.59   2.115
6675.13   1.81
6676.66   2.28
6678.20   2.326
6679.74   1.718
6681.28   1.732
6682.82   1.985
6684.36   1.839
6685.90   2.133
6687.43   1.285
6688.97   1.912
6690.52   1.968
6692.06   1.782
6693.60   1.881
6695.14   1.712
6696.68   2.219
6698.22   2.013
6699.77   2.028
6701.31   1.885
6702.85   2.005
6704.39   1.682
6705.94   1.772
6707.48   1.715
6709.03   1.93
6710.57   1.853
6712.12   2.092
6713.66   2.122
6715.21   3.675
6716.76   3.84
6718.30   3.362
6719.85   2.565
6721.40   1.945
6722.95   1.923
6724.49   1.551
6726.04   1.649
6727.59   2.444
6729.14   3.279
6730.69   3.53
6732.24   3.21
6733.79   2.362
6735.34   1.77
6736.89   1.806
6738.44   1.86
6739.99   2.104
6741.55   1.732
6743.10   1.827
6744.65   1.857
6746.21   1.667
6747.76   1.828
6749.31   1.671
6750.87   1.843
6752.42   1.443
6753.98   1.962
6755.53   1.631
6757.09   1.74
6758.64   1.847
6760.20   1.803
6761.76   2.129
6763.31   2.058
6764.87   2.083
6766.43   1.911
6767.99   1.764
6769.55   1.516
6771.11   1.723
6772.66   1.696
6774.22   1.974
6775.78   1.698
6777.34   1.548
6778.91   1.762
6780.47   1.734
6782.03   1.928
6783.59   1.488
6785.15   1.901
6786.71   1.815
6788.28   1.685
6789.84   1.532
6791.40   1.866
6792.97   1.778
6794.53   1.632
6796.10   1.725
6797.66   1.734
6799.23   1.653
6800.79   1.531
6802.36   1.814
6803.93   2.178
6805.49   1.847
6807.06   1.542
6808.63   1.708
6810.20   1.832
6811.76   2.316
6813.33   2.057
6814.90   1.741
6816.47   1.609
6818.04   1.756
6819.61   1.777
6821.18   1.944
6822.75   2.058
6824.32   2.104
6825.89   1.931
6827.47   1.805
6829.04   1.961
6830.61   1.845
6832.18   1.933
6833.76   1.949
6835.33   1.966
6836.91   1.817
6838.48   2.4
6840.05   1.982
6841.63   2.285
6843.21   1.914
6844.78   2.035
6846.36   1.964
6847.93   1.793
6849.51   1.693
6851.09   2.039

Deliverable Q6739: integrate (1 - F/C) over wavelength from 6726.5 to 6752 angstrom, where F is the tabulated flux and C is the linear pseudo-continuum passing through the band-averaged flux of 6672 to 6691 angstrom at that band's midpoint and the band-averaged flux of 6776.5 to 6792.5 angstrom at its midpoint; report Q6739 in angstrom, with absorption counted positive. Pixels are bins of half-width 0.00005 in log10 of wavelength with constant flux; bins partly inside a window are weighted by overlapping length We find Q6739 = -4.77 angstrom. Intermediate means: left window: 1.93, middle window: 2.16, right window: 1.73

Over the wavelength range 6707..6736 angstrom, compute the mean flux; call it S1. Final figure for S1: 2.47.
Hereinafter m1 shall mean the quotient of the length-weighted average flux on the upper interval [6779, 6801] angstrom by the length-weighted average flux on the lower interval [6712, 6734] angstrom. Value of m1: 0.65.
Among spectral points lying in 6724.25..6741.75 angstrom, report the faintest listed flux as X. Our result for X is 1.551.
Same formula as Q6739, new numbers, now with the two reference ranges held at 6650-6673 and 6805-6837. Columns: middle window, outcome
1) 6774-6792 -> 1.2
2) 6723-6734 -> -4.3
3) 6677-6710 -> -1.4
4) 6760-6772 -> -0.2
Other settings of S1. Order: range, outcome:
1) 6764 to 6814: 1.78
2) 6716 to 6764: 2.14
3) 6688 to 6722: 2.18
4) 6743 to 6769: 1.82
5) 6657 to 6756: 2.03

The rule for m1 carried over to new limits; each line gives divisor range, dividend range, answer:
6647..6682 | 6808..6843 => 1.07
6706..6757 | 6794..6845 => 0.87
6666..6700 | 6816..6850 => 1.02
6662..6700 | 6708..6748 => 1.22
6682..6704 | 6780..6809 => 0.92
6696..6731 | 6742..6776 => 0.79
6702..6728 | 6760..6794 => 0.80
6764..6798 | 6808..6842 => 1.11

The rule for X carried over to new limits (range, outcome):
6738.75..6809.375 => 1.443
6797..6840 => 1.531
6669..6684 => 1.718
